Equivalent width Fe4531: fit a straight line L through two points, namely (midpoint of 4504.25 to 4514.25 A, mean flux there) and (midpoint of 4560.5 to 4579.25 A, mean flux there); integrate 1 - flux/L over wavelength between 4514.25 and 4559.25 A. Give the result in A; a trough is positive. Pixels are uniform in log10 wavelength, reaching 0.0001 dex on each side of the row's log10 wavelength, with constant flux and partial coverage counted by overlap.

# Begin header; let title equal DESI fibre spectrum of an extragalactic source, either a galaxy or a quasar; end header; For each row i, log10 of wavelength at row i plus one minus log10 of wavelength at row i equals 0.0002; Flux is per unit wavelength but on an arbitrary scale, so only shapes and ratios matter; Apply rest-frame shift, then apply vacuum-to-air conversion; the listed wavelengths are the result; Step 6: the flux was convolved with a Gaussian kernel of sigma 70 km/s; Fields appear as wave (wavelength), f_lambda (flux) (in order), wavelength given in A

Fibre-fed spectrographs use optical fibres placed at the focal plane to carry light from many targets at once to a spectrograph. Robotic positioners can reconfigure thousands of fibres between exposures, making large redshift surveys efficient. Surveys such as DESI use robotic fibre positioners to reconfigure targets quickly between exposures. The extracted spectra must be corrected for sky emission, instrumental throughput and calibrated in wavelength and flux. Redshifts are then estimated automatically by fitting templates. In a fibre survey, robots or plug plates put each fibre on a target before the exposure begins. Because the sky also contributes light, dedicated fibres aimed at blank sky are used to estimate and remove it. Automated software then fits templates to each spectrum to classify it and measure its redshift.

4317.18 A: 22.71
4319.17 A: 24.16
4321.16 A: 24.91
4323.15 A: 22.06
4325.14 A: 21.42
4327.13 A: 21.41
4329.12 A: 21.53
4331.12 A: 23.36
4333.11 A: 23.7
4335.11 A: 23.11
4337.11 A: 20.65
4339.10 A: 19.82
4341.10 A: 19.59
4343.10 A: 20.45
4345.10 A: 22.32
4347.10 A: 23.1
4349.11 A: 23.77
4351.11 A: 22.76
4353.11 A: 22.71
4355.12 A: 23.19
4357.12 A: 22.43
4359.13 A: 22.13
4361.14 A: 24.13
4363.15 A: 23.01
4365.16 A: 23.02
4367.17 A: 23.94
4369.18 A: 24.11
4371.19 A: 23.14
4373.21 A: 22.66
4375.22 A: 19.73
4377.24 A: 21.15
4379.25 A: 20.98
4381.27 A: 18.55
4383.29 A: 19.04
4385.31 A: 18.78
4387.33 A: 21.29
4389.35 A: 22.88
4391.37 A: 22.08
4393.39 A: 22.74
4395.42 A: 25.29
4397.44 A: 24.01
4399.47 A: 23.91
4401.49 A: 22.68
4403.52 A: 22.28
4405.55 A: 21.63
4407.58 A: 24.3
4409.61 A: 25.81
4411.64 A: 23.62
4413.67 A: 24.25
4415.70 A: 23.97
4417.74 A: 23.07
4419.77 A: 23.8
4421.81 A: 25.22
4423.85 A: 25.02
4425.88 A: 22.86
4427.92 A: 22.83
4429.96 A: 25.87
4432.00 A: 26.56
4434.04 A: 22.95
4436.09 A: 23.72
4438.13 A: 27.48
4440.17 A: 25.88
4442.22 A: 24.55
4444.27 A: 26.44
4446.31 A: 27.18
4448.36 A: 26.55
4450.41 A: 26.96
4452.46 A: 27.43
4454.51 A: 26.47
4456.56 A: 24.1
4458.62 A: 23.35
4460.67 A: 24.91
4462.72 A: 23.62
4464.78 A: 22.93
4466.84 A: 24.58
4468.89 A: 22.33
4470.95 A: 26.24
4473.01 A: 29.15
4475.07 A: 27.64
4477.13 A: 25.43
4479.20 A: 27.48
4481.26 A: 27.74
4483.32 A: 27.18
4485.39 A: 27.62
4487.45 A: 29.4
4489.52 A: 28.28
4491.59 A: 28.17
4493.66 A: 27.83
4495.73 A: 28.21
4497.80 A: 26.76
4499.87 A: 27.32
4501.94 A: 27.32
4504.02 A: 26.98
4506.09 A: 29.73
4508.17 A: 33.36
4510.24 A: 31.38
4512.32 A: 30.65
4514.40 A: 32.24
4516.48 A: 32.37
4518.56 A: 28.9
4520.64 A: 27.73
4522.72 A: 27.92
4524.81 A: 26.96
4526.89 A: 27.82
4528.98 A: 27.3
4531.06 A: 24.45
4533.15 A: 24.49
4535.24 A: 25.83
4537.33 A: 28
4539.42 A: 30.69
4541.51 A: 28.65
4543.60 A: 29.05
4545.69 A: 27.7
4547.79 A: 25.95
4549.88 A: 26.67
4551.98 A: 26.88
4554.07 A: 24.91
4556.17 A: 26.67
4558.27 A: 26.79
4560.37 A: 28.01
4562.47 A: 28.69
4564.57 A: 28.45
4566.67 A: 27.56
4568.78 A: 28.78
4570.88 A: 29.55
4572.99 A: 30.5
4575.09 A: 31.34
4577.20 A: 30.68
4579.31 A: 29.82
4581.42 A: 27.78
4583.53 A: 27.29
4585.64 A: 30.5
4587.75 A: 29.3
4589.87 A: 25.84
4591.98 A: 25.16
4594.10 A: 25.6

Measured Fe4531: 4.1 A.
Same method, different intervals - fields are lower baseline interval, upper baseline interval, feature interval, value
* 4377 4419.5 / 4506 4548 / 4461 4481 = 0.35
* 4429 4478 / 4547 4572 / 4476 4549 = -4.44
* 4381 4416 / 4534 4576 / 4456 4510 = -2.84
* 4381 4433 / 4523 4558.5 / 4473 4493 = -1.86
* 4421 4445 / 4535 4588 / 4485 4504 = -0.92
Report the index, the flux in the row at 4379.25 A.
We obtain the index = 20.98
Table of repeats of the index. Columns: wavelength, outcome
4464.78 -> 22.93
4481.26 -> 27.74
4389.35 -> 22.88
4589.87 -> 25.84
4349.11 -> 23.77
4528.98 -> 27.3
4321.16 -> 24.91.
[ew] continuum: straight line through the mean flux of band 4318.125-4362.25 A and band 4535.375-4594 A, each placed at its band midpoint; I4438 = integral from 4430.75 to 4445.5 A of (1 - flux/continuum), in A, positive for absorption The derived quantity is -0.3 A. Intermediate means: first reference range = 22.4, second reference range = 28.1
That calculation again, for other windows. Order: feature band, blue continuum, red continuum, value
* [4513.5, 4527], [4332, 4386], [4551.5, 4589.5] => -1.1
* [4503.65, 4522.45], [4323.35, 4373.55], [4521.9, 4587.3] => -2.5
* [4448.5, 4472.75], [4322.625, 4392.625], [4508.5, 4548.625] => 0.8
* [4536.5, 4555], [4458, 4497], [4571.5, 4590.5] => 0.5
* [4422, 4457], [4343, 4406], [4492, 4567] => -1.0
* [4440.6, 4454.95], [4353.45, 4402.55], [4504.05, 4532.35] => -0.4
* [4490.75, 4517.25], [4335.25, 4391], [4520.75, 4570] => -3.3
